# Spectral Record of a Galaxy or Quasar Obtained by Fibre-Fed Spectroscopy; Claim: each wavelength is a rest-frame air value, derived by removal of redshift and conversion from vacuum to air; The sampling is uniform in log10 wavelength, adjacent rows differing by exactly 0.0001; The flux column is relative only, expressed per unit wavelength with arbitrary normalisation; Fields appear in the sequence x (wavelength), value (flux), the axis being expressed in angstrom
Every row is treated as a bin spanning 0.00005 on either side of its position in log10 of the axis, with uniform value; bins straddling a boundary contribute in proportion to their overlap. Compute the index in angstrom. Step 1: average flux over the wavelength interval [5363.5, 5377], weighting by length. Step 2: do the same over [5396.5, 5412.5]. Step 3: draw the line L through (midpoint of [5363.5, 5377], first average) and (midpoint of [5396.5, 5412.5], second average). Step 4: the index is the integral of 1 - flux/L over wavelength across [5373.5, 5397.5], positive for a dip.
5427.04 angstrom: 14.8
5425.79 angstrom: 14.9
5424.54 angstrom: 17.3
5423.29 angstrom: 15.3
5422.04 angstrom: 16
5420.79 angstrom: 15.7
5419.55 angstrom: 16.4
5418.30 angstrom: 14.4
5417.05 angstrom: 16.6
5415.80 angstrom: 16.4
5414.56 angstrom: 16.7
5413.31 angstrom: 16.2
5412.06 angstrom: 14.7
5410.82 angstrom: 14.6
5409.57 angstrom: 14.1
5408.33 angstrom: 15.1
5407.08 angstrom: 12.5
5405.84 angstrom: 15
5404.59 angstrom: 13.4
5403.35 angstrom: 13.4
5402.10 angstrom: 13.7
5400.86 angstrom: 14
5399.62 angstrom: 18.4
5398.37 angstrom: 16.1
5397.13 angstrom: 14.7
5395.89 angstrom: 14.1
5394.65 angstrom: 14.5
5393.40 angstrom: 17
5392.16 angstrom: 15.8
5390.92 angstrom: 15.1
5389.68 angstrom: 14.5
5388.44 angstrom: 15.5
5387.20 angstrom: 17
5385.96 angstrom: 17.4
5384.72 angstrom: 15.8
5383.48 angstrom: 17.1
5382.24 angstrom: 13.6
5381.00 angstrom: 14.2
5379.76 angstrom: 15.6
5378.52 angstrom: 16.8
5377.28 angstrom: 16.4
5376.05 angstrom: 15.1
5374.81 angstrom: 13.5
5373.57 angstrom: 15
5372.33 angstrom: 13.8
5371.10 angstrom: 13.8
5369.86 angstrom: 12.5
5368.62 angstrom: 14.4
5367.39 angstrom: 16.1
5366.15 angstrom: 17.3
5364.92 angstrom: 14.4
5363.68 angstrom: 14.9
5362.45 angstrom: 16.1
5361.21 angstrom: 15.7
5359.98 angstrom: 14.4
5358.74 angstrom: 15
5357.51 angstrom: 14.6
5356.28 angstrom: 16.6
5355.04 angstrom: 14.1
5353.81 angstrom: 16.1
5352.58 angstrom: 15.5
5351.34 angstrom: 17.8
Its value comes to -1.4 angstrom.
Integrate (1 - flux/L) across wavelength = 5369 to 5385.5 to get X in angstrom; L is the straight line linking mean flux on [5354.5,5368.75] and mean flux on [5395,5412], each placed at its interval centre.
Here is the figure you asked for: 0.2 angstrom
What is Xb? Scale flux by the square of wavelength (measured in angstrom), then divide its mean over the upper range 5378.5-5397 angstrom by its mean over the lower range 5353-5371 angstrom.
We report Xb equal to 1.0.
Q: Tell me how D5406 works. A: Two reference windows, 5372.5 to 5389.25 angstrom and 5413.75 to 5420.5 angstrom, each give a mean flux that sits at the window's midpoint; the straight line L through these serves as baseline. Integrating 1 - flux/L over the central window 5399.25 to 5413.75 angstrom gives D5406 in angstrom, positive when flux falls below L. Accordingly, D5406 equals 1.3 angstrom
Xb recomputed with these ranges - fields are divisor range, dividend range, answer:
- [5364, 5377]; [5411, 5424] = 1.10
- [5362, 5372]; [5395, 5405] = 1.00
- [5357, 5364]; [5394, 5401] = 1.03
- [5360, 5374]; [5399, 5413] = 0.99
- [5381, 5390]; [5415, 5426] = 1.02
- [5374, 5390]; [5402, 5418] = 0.96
